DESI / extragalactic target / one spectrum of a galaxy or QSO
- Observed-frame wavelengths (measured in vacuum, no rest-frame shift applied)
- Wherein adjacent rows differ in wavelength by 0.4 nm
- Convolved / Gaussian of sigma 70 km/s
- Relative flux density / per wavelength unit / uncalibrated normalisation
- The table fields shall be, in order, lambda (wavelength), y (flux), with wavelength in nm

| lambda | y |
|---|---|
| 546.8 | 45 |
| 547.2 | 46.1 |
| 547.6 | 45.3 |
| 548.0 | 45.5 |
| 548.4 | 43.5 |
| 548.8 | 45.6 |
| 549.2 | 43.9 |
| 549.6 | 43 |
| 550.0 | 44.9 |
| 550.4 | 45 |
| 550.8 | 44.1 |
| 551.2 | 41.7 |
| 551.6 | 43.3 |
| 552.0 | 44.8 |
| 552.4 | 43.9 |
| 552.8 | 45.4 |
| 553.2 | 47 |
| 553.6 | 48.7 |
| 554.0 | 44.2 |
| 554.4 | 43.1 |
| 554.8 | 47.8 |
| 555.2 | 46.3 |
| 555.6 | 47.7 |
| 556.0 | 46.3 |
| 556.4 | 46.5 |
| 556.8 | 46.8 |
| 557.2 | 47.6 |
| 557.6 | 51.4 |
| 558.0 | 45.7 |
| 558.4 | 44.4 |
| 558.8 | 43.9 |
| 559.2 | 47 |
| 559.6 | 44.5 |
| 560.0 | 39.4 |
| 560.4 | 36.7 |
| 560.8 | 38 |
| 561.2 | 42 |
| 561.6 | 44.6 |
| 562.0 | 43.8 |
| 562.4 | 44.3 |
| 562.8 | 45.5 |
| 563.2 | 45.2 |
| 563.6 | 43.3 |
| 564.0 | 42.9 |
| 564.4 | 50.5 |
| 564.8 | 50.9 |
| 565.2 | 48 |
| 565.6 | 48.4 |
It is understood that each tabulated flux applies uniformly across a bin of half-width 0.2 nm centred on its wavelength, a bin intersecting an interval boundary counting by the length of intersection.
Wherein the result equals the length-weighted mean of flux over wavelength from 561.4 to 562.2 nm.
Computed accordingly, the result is 44.2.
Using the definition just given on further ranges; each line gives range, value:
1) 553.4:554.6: 45.3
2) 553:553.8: 47.9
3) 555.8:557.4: 46.8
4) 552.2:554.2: 45.8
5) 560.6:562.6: 42.5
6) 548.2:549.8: 44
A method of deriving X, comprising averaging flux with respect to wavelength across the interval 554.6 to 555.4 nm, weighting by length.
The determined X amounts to 47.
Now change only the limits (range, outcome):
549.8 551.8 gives 43.8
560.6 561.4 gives 40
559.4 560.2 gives 42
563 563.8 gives 44.2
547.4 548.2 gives 45.4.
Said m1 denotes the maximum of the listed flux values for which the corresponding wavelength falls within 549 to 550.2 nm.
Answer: 44.9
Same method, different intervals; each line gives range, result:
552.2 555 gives 48.7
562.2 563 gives 45.5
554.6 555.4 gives 47.8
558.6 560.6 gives 47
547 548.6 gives 46.1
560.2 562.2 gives 44.6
